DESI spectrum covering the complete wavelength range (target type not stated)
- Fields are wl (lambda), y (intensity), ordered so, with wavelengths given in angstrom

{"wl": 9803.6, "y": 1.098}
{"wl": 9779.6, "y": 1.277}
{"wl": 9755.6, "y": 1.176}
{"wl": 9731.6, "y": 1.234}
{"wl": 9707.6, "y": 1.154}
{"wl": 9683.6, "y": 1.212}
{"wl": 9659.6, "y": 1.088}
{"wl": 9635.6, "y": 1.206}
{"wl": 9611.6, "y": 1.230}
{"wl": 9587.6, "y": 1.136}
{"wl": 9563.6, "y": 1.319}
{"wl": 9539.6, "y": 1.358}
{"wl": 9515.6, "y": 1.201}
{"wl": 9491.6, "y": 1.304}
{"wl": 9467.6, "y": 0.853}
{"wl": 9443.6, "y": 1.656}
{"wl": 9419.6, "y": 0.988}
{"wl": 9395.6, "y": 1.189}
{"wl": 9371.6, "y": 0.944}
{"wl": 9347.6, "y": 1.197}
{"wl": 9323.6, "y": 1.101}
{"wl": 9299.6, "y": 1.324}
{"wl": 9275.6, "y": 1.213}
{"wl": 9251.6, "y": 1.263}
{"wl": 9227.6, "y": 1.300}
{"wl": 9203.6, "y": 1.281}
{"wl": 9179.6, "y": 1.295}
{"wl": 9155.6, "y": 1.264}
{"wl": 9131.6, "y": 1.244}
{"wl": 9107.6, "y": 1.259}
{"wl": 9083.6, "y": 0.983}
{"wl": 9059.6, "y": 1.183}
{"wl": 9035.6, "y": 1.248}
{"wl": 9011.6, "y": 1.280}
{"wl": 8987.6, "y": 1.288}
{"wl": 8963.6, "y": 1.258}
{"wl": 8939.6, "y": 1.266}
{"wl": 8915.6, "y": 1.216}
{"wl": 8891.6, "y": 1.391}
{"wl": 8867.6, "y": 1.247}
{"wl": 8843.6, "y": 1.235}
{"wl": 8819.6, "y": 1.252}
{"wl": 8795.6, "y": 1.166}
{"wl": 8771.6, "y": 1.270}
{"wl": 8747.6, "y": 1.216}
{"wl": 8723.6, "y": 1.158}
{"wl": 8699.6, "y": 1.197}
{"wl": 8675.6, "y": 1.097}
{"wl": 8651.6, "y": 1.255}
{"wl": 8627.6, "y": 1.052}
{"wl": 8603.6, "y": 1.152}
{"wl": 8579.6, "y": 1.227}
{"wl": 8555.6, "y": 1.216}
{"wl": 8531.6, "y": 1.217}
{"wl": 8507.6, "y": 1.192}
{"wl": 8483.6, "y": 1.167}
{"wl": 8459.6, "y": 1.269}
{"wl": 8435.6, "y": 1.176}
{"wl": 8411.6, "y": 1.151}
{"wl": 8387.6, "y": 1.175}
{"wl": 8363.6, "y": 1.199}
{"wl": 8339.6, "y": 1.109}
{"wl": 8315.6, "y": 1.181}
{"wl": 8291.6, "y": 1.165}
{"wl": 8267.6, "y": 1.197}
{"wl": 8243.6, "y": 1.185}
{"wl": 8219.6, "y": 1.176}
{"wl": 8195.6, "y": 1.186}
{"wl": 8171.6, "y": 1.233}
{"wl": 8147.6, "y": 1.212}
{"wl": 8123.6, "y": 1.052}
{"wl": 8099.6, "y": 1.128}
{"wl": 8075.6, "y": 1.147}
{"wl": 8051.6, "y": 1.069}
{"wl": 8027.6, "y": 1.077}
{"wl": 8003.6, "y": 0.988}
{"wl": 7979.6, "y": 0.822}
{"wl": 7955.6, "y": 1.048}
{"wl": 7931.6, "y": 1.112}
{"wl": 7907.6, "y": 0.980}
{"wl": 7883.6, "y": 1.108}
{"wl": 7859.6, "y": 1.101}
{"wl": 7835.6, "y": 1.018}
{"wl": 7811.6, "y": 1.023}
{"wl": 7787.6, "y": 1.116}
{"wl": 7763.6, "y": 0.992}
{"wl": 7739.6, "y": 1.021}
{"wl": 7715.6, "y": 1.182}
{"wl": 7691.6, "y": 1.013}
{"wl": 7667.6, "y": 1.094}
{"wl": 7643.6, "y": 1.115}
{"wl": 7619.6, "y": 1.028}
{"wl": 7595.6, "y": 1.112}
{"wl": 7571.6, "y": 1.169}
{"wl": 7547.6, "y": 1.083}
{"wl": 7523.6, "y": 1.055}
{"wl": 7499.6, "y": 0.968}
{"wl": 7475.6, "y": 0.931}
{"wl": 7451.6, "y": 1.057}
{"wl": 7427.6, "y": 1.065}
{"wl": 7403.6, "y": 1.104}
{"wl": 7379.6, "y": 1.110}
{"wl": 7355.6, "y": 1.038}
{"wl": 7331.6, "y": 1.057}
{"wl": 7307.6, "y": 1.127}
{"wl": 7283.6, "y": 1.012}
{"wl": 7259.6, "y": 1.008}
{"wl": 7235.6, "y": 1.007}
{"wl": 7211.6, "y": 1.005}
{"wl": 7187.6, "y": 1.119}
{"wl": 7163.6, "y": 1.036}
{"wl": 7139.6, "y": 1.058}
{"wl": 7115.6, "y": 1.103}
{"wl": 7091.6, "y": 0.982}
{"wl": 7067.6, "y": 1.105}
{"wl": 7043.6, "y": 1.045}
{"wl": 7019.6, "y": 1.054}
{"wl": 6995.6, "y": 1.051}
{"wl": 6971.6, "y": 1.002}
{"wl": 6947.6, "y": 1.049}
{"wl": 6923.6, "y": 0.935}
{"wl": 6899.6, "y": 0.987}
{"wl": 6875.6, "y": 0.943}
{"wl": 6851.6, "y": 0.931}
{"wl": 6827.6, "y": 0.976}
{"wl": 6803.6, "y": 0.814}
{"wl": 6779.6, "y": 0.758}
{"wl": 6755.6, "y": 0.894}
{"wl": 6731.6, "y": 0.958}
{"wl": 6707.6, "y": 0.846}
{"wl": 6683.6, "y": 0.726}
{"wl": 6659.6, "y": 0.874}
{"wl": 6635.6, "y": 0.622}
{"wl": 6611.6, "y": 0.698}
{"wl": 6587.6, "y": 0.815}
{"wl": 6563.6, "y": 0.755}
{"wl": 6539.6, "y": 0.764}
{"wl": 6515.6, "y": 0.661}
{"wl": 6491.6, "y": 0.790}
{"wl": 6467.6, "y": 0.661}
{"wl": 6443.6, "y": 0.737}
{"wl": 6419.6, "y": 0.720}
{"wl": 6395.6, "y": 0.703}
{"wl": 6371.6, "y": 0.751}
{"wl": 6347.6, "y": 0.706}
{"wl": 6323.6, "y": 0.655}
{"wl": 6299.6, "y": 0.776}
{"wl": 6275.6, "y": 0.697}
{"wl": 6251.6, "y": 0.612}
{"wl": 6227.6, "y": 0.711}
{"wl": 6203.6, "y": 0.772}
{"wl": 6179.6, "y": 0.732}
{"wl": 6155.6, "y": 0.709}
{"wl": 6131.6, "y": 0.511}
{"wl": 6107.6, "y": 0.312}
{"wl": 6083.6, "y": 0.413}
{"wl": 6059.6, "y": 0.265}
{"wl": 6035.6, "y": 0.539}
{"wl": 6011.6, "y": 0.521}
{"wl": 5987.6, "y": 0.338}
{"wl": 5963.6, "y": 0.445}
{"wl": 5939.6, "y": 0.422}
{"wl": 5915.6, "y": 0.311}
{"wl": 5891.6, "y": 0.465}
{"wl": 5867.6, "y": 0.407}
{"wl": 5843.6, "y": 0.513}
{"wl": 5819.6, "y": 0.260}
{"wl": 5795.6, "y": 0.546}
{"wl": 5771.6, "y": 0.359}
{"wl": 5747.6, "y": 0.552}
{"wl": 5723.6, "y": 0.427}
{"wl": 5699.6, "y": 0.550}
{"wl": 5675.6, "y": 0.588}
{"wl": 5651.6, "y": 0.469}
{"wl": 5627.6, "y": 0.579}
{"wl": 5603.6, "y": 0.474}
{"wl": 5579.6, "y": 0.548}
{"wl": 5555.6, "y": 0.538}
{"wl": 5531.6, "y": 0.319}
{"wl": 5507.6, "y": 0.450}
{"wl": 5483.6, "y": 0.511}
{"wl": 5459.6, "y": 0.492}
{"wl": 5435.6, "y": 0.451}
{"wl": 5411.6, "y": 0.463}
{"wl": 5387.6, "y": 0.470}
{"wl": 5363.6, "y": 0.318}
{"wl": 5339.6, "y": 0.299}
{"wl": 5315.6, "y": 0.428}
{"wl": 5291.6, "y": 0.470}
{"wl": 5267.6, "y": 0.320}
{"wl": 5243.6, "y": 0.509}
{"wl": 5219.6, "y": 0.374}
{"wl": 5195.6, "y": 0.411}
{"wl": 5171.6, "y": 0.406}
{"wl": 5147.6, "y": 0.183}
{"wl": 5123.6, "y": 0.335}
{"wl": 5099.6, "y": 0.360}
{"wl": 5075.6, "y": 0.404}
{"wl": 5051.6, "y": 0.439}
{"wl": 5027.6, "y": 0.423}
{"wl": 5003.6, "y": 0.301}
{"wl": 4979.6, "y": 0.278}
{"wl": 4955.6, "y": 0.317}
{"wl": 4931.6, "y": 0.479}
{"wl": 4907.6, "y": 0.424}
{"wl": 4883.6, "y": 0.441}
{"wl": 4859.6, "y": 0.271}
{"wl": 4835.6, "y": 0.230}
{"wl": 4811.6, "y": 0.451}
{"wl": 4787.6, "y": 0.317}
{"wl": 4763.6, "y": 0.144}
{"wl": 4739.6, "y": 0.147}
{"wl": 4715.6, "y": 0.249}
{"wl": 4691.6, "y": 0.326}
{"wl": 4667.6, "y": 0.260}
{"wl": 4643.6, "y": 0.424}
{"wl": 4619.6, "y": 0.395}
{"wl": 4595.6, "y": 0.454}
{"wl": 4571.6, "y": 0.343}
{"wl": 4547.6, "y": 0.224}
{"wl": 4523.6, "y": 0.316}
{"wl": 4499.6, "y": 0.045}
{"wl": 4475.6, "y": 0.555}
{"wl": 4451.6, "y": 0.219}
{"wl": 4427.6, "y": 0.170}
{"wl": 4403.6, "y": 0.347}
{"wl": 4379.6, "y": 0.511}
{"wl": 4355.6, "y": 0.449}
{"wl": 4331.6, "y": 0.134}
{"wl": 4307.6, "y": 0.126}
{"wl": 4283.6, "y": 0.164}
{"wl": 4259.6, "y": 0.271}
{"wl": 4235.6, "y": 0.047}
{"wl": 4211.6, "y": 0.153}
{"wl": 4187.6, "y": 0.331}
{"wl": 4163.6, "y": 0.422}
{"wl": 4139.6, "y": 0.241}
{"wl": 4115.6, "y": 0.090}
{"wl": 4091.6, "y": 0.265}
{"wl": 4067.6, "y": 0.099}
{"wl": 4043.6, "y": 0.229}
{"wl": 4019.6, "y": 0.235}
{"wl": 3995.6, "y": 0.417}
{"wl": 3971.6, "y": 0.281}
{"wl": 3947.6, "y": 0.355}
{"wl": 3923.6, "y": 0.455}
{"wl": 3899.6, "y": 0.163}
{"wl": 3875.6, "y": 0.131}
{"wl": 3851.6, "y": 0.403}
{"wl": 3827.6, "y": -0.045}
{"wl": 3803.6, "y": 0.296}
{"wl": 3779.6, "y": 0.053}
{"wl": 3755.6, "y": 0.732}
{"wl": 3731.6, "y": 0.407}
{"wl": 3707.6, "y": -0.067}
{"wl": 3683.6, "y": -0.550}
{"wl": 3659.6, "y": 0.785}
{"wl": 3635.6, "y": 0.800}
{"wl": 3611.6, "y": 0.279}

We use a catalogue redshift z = 0.541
